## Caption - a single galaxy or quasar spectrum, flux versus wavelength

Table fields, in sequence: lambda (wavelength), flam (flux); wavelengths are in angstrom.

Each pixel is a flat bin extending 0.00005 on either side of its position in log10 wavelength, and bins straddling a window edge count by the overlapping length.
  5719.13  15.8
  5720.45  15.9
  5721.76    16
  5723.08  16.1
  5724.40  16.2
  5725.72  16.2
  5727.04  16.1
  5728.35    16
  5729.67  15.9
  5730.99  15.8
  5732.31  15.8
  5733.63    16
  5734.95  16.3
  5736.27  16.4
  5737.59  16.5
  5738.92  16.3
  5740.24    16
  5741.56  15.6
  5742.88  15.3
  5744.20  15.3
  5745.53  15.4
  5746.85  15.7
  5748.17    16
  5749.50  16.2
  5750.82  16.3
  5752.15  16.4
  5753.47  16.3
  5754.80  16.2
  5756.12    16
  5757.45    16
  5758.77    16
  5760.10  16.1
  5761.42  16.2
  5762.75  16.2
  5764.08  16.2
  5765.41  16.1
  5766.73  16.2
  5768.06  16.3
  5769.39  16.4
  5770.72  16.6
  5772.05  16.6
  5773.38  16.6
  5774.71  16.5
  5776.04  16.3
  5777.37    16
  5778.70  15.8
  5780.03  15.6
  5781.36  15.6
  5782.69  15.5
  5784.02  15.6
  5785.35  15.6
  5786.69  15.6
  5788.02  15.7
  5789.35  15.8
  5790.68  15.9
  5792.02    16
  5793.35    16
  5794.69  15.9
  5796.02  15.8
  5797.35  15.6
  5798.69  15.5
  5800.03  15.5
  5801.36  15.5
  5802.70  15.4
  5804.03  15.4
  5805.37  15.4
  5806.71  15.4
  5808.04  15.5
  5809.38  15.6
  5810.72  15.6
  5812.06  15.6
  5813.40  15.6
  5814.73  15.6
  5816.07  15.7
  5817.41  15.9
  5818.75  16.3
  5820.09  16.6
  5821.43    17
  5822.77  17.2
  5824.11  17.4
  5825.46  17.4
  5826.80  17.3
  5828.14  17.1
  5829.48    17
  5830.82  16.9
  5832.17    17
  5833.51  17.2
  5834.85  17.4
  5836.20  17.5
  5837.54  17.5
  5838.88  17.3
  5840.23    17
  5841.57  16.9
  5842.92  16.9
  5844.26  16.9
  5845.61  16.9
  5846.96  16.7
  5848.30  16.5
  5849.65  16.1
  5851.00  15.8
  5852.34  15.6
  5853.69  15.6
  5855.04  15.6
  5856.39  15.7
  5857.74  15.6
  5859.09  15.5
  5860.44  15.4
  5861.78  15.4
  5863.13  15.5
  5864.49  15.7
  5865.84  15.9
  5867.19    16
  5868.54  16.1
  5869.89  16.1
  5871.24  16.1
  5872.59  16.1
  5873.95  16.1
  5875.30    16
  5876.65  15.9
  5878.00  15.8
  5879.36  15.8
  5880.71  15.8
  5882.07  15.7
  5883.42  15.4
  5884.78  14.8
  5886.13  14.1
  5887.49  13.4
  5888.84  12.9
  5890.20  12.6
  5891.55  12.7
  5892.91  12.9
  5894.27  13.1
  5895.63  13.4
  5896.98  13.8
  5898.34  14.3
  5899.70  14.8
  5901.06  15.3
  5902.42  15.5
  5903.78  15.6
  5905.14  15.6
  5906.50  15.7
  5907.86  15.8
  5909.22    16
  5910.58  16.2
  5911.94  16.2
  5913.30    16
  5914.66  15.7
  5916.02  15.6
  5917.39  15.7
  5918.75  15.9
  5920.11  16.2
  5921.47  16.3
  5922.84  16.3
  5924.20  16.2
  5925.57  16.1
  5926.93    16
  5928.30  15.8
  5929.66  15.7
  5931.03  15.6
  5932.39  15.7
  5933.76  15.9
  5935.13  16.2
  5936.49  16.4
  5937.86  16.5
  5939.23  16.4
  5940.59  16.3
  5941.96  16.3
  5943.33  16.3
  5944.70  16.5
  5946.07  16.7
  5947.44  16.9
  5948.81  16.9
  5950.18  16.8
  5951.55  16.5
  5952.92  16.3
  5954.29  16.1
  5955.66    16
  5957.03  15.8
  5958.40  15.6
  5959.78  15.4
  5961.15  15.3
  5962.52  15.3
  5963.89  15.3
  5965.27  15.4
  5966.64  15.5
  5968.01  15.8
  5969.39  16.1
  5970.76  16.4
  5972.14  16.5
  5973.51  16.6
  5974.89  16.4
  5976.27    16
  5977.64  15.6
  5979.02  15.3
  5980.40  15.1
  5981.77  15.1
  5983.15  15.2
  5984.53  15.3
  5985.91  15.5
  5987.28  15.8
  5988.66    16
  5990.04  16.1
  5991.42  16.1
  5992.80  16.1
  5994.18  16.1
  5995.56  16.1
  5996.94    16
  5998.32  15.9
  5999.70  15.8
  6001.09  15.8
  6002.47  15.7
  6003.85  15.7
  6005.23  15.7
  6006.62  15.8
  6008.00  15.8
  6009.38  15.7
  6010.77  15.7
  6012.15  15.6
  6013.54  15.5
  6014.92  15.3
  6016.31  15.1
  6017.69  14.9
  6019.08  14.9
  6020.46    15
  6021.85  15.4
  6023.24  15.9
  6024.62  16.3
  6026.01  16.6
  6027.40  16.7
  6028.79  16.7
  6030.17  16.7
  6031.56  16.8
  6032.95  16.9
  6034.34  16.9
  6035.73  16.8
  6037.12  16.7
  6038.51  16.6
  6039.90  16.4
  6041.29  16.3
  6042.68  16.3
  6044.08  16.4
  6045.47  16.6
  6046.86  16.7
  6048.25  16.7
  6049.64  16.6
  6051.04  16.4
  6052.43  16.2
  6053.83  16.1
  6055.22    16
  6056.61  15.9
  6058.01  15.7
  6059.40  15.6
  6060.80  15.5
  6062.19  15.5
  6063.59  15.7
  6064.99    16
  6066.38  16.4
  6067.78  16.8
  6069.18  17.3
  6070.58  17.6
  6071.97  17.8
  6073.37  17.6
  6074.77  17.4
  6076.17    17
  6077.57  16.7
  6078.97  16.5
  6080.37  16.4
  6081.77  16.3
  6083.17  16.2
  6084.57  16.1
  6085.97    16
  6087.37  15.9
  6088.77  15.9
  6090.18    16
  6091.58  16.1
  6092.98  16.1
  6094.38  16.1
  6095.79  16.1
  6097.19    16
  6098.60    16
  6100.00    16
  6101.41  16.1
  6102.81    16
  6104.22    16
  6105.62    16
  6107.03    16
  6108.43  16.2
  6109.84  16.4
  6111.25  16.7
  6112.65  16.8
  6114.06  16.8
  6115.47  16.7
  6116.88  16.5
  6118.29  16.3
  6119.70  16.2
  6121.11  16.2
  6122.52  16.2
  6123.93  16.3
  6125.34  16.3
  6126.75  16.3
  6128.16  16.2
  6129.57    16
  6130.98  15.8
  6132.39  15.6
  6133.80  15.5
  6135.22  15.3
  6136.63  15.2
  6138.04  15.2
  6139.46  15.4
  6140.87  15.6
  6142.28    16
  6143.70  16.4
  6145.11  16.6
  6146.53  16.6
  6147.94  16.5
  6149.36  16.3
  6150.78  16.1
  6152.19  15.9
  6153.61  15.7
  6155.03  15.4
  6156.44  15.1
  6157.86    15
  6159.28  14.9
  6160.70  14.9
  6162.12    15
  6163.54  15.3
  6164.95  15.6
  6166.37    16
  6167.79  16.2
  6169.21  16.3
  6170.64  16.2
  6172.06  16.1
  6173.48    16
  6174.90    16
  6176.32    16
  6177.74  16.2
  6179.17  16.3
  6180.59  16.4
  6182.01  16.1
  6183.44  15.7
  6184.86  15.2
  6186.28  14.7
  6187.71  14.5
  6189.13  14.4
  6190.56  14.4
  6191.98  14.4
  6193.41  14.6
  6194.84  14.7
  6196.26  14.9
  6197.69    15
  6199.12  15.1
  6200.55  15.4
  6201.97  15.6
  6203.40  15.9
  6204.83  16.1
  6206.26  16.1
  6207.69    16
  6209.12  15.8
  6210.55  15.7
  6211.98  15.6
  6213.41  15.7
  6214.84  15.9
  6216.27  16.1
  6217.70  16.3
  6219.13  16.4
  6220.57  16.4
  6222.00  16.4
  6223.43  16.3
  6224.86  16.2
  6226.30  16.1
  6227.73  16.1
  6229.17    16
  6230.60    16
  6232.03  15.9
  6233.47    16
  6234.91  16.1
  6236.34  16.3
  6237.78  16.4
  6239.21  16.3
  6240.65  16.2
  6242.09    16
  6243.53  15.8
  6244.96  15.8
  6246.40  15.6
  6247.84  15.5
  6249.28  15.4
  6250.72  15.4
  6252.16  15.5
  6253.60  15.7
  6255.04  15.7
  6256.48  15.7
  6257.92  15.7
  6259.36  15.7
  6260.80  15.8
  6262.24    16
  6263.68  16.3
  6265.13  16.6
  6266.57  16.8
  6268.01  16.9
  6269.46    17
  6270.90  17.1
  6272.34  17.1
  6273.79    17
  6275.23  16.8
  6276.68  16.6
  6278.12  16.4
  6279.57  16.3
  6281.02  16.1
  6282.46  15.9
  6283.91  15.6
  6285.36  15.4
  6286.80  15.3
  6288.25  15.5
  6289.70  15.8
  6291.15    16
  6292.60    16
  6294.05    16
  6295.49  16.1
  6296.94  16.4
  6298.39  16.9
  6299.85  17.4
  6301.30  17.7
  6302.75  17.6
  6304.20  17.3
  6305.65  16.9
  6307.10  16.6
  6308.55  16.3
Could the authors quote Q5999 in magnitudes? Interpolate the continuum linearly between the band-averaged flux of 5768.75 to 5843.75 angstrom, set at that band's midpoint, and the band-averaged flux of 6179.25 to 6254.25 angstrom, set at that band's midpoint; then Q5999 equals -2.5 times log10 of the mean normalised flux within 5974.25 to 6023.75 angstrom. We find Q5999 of 0.02 mag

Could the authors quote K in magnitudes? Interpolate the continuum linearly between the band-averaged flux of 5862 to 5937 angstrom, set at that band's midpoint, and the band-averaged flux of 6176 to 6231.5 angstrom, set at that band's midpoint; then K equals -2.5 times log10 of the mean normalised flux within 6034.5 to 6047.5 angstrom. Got -0.07 mag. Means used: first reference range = 15.4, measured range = 16.5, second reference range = 15.7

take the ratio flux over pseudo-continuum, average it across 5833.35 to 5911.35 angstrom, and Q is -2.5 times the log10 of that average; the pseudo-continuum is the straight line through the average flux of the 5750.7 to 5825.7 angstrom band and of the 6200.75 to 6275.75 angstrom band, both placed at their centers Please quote 0.03 mag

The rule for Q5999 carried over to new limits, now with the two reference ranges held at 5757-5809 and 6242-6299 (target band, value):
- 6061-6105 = -0.024 mag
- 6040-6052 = -0.033 mag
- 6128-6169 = 0.023 mag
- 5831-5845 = -0.081 mag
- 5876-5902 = 0.114 mag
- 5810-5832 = -0.041 mag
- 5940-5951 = -0.042 mag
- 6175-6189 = 0.028 mag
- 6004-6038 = 0.001 mag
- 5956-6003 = 0.014 mag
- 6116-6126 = -0.018 mag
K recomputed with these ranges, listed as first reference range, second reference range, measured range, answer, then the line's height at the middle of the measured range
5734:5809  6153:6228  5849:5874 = 0.01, 15.9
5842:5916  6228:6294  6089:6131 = -0.03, 15.8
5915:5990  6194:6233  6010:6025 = 0.04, 15.9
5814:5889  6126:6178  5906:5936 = 0.01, 16.1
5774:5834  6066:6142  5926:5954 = -0.01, 16.1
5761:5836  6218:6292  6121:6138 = 0.02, 16.1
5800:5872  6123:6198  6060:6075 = -0.06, 15.8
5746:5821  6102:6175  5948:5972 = 0.00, 15.9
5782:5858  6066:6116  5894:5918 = 0.07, 16.3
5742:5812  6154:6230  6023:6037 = -0.06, 15.7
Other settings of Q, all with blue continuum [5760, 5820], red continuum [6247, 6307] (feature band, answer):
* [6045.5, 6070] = -0.01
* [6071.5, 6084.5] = -0.05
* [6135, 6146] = 0.03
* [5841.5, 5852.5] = -0.04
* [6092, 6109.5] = 0.00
